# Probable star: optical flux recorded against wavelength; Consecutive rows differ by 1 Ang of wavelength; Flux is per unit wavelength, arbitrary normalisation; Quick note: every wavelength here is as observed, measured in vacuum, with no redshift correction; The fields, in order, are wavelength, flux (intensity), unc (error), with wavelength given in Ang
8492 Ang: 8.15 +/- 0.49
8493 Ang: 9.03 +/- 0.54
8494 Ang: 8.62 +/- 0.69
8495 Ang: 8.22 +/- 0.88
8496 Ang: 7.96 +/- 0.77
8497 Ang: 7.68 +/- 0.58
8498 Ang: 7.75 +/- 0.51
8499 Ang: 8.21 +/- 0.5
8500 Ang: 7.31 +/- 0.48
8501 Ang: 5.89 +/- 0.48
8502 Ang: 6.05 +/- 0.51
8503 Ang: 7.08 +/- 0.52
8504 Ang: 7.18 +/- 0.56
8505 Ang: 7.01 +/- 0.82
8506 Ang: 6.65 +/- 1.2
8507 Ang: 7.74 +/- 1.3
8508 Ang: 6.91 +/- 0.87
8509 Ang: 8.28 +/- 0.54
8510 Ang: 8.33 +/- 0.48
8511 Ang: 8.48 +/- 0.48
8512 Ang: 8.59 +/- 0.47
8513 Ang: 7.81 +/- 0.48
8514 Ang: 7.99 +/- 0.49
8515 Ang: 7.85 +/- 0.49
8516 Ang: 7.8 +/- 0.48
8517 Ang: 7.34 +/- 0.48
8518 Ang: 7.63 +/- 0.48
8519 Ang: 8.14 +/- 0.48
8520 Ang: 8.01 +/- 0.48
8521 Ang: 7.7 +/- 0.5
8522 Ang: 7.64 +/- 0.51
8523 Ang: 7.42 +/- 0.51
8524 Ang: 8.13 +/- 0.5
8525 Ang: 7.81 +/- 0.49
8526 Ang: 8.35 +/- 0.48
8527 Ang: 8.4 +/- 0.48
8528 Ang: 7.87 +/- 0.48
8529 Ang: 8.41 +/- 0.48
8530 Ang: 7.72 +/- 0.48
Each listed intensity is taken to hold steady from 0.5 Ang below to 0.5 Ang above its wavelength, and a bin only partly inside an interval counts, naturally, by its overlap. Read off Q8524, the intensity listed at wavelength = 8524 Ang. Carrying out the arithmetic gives 8.13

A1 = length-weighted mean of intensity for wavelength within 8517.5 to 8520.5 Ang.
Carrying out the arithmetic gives 7.93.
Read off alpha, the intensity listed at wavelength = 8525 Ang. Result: 7.81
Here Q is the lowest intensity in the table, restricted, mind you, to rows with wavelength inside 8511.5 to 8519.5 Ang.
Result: 7.34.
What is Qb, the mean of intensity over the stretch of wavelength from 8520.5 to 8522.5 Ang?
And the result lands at 7.67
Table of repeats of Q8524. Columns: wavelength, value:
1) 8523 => 7.42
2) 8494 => 8.62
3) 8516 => 7.8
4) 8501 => 5.89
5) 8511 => 8.48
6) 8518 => 7.63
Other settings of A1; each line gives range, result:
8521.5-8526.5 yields 7.87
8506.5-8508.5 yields 7.33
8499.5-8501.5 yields 6.6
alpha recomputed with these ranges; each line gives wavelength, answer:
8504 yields 7.18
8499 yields 8.21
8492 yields 8.15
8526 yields 8.35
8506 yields 6.65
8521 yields 7.7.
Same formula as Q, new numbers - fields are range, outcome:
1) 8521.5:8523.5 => 7.42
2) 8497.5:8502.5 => 5.89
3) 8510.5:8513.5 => 7.81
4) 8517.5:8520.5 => 7.63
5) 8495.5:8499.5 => 7.68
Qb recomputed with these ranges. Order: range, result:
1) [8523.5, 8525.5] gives 7.97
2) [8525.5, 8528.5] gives 8.21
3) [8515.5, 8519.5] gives 7.73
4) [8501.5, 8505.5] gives 6.83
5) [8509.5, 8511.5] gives 8.41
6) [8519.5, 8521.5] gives 7.86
